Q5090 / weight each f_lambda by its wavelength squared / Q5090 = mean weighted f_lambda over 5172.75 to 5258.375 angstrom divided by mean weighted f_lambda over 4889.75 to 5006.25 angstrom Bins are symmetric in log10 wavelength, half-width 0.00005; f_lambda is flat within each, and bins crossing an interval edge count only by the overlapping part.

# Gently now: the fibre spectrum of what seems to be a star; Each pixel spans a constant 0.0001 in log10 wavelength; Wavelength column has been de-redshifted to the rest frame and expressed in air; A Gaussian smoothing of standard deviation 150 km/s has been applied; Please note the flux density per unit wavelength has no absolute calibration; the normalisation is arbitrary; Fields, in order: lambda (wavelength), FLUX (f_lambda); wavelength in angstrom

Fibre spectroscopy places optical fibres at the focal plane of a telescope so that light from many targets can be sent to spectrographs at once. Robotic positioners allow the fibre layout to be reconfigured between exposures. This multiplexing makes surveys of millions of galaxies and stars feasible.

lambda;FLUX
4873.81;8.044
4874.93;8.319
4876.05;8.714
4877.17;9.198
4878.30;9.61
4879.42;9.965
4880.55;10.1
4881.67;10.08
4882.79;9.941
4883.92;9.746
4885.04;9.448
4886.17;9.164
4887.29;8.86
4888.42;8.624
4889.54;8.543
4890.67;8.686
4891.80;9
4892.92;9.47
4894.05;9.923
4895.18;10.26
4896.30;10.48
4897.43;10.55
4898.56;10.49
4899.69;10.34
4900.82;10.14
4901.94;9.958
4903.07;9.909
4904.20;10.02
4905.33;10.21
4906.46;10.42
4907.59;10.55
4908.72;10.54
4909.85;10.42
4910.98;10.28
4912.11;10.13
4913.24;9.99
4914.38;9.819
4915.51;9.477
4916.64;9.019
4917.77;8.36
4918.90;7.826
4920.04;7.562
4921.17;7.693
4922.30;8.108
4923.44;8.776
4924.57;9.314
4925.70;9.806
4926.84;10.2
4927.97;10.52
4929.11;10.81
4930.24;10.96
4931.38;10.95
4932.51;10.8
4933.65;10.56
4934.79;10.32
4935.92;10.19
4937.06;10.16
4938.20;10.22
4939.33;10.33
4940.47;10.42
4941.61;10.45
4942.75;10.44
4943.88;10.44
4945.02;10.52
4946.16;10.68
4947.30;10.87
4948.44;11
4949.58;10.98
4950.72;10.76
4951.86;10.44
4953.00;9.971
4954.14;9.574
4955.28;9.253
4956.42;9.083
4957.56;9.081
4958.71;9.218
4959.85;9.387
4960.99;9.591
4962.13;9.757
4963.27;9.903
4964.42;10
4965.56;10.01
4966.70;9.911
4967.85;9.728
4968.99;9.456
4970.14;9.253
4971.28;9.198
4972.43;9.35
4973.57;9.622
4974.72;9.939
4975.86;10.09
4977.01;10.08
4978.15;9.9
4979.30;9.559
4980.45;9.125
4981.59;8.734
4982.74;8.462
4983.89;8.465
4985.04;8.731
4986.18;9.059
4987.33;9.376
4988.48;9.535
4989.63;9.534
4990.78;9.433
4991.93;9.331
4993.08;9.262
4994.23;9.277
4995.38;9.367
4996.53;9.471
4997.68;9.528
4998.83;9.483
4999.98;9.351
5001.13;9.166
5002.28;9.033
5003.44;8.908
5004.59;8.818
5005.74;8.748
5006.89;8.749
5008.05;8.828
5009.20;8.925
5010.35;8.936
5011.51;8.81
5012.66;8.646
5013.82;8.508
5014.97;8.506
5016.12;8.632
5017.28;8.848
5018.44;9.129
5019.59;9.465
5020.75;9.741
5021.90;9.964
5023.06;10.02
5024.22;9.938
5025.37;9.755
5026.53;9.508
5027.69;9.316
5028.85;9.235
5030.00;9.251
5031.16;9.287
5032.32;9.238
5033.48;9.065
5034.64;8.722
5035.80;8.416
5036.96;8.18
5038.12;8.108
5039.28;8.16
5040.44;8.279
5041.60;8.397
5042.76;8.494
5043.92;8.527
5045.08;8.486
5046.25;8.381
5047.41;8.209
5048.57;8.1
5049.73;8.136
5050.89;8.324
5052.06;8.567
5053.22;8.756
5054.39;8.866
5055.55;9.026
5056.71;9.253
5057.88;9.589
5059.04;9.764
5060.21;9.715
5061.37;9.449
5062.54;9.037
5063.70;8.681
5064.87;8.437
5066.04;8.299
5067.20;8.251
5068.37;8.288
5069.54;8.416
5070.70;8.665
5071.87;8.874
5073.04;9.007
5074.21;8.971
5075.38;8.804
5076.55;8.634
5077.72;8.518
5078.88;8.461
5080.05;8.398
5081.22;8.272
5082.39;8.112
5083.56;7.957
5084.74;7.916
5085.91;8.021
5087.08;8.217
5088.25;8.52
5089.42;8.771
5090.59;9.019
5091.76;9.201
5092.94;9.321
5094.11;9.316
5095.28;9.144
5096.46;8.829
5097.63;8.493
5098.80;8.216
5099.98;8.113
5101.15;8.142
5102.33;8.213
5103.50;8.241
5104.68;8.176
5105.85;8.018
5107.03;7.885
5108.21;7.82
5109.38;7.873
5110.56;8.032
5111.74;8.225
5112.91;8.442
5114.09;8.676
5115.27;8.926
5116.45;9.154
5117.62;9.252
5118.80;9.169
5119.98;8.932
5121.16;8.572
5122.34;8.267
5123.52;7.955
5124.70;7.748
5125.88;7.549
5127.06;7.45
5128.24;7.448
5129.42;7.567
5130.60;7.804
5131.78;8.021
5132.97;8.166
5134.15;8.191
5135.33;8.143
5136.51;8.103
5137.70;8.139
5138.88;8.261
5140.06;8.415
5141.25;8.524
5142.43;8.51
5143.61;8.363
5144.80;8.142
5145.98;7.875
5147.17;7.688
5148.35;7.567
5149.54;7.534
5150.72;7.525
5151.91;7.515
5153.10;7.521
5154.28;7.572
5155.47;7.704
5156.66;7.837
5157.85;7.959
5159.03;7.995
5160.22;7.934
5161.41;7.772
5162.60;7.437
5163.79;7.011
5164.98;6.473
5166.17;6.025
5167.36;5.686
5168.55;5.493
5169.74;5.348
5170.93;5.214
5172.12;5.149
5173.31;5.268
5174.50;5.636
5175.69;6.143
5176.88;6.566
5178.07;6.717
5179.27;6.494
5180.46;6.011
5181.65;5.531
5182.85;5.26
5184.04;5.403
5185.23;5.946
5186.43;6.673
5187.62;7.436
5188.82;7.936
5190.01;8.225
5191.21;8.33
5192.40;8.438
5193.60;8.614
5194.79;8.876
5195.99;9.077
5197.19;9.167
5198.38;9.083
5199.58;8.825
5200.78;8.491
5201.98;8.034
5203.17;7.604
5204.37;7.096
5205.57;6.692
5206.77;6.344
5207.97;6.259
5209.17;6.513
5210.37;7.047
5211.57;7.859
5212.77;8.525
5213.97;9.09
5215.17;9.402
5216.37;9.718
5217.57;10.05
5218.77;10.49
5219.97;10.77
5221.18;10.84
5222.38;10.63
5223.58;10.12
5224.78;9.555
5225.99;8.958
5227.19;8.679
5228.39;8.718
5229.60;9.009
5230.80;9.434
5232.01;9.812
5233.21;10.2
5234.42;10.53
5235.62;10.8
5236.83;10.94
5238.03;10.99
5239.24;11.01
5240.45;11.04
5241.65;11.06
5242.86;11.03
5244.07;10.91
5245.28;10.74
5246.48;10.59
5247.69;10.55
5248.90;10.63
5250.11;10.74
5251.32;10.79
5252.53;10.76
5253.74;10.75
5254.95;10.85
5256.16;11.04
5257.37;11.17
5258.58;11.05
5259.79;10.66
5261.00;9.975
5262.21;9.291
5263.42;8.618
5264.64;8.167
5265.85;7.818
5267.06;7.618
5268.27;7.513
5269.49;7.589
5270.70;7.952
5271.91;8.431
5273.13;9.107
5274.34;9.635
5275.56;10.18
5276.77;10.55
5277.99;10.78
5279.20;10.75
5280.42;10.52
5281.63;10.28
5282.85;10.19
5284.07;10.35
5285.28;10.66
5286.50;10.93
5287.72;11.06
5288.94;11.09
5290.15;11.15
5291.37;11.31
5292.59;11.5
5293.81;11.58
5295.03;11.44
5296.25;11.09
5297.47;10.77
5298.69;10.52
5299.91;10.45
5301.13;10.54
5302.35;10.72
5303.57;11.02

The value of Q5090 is 1.02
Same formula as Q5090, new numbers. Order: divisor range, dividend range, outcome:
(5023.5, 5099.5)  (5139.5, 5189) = 0.82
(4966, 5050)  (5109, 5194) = 0.87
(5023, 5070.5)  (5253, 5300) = 1.25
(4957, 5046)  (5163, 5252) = 0.99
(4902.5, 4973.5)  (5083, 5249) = 0.91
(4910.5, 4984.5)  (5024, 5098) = 0.94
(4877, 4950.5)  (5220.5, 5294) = 1.17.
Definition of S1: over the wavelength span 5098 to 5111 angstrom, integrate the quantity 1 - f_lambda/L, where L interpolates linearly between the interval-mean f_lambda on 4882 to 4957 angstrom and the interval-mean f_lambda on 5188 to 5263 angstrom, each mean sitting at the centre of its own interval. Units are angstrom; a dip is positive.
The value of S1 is 2.1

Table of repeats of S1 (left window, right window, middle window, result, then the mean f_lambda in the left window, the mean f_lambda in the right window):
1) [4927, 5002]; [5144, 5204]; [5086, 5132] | -2.1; 9.82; 7.2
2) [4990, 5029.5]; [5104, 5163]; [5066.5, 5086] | 0.3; 9.2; 8.07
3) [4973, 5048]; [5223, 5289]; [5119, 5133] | 2.3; 9.08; 10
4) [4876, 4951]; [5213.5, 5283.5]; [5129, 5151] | 4.2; 9.89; 9.99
